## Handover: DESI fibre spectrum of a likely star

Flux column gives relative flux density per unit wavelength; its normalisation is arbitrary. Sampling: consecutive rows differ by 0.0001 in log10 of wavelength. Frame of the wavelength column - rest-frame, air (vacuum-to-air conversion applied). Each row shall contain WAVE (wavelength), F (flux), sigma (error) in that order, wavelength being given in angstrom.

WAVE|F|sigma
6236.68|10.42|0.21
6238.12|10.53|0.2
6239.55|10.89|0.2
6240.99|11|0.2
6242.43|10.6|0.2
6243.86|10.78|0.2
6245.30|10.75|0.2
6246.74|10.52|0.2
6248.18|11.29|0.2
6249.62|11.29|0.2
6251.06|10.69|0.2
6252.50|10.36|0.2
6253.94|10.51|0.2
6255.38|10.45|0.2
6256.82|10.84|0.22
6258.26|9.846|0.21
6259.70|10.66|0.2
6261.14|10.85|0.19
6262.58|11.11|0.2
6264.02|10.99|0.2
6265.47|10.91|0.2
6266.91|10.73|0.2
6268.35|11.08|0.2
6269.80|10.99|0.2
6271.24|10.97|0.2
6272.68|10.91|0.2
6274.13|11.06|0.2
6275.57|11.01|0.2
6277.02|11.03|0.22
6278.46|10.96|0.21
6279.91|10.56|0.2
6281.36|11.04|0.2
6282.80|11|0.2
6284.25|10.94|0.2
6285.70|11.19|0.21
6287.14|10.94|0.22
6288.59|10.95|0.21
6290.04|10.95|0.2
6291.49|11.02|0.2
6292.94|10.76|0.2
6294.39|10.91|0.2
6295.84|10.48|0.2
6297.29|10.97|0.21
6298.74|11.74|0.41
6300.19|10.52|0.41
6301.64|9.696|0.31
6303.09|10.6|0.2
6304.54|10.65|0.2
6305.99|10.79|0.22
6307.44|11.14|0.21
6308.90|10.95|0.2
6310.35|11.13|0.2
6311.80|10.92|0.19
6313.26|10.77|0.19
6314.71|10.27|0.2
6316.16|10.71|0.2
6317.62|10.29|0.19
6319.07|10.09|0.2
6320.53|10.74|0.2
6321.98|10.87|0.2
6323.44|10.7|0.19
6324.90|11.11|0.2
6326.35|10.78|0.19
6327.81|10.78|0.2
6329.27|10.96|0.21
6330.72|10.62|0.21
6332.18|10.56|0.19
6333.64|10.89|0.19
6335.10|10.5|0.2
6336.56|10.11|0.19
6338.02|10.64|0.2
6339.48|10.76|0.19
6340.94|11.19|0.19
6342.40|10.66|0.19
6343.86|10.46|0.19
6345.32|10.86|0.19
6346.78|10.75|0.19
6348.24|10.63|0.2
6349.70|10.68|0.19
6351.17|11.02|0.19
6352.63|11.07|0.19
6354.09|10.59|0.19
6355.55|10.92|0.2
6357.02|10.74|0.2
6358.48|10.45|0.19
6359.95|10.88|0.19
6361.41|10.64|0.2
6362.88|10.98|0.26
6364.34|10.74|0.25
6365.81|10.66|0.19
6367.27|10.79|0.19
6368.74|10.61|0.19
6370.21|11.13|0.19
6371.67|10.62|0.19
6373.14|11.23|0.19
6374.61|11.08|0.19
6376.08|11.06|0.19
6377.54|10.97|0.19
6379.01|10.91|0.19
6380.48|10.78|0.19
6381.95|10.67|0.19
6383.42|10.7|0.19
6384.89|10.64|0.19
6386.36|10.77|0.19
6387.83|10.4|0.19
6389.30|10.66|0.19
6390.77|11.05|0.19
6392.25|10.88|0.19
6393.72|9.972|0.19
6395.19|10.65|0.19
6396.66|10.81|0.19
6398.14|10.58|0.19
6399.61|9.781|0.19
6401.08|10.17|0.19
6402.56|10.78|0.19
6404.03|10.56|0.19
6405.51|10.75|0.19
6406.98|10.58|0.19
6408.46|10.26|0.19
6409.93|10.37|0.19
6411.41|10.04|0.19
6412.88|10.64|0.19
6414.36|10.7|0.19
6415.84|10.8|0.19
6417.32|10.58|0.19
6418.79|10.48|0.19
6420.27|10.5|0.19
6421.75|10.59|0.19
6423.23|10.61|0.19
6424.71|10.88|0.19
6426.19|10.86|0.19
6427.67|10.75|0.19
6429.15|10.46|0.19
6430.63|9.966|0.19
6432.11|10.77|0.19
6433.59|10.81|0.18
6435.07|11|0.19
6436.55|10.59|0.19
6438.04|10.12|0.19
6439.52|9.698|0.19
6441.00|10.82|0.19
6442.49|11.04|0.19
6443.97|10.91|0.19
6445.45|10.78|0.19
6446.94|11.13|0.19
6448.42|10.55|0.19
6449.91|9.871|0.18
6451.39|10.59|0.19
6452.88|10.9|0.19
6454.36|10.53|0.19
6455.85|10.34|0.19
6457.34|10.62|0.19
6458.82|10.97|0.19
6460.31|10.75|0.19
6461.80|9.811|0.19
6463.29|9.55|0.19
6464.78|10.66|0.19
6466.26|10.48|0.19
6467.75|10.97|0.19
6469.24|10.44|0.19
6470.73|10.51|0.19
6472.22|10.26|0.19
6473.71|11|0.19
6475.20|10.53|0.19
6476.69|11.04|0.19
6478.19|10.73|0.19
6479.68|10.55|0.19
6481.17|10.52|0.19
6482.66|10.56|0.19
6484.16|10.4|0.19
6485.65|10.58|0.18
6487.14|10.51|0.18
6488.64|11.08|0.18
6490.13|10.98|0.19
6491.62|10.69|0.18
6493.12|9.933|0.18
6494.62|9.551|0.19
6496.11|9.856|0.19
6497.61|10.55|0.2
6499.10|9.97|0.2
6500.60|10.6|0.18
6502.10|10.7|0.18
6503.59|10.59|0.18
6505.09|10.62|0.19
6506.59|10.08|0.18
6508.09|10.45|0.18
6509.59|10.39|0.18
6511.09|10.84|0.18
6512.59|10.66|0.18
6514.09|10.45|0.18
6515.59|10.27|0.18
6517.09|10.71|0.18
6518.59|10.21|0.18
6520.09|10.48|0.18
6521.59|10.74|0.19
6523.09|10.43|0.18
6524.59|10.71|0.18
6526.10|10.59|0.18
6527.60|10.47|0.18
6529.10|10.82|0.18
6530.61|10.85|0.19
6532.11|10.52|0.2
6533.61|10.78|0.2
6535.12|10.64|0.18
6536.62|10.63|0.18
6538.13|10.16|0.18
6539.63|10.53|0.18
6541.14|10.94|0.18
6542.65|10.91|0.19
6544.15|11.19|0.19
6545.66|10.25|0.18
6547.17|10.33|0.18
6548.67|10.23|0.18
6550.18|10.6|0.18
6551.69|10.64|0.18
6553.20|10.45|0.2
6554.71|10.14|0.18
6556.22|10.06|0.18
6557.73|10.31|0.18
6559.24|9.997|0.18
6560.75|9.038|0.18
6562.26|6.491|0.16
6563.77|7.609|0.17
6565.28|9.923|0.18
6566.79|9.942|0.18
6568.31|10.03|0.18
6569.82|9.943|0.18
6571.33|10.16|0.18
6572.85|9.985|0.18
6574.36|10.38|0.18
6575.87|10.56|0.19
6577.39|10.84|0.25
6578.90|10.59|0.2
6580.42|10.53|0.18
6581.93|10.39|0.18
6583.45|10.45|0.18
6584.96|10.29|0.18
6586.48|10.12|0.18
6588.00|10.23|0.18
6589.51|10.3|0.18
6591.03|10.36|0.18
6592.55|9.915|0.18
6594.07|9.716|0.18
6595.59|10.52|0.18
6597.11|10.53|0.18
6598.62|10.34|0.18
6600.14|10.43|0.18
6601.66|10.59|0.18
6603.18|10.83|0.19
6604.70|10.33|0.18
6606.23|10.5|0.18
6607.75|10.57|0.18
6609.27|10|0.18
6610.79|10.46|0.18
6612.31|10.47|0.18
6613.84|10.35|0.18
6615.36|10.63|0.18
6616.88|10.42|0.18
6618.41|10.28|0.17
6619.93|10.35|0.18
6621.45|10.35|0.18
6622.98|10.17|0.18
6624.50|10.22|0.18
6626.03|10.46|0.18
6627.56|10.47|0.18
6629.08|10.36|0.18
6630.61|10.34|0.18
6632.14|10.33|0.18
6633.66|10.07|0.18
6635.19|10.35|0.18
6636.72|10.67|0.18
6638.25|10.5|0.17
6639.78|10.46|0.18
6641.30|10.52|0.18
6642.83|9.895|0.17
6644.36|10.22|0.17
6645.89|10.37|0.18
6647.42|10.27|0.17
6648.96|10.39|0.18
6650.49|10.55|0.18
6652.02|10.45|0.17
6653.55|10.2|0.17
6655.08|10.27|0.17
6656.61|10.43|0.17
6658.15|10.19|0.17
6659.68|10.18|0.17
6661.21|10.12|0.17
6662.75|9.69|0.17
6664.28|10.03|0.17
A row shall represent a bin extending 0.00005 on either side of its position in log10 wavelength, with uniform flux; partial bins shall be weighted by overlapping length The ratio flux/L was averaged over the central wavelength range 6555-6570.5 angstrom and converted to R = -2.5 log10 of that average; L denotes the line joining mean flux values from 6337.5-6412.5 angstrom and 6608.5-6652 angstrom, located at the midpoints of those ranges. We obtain 0.12 mag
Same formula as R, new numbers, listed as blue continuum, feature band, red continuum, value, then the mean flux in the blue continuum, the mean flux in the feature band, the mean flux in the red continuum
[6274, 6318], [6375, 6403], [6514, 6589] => -0.002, 10.8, 10.6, 10.3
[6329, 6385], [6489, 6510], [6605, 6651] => 0.020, 10.8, 10.4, 10.4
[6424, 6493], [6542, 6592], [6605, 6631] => 0.037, 10.6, 10.1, 10.4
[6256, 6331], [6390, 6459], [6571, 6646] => 0.006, 10.8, 10.6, 10.4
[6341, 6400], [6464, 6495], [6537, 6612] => -0.013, 10.7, 10.6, 10.2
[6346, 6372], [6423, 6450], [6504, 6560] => 0.003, 10.8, 10.6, 10.5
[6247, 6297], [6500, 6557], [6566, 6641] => -0.008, 10.9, 10.5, 10.3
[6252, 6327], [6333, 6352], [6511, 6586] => -0.001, 10.8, 10.7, 10.3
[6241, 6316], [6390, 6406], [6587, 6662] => 0.013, 10.8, 10.5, 10.3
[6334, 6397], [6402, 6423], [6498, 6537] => 0.015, 10.8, 10.5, 10.5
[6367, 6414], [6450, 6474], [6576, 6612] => 0.006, 10.7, 10.5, 10.4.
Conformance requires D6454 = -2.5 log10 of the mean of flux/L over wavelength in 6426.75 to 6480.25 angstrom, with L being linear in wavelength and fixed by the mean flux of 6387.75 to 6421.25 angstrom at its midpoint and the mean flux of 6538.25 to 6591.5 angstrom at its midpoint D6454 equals -0.02 mag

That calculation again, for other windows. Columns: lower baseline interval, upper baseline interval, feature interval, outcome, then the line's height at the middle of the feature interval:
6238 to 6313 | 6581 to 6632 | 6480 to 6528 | 0.00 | 10.5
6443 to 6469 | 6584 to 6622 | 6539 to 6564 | 0.04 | 10.4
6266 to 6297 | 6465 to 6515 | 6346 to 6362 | 0.00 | 10.8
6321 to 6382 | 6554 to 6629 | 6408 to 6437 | 0.00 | 10.6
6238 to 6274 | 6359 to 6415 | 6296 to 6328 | 0.00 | 10.7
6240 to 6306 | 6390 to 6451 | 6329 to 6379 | -0.01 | 10.7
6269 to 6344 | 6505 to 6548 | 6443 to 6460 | 0.00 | 10.6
